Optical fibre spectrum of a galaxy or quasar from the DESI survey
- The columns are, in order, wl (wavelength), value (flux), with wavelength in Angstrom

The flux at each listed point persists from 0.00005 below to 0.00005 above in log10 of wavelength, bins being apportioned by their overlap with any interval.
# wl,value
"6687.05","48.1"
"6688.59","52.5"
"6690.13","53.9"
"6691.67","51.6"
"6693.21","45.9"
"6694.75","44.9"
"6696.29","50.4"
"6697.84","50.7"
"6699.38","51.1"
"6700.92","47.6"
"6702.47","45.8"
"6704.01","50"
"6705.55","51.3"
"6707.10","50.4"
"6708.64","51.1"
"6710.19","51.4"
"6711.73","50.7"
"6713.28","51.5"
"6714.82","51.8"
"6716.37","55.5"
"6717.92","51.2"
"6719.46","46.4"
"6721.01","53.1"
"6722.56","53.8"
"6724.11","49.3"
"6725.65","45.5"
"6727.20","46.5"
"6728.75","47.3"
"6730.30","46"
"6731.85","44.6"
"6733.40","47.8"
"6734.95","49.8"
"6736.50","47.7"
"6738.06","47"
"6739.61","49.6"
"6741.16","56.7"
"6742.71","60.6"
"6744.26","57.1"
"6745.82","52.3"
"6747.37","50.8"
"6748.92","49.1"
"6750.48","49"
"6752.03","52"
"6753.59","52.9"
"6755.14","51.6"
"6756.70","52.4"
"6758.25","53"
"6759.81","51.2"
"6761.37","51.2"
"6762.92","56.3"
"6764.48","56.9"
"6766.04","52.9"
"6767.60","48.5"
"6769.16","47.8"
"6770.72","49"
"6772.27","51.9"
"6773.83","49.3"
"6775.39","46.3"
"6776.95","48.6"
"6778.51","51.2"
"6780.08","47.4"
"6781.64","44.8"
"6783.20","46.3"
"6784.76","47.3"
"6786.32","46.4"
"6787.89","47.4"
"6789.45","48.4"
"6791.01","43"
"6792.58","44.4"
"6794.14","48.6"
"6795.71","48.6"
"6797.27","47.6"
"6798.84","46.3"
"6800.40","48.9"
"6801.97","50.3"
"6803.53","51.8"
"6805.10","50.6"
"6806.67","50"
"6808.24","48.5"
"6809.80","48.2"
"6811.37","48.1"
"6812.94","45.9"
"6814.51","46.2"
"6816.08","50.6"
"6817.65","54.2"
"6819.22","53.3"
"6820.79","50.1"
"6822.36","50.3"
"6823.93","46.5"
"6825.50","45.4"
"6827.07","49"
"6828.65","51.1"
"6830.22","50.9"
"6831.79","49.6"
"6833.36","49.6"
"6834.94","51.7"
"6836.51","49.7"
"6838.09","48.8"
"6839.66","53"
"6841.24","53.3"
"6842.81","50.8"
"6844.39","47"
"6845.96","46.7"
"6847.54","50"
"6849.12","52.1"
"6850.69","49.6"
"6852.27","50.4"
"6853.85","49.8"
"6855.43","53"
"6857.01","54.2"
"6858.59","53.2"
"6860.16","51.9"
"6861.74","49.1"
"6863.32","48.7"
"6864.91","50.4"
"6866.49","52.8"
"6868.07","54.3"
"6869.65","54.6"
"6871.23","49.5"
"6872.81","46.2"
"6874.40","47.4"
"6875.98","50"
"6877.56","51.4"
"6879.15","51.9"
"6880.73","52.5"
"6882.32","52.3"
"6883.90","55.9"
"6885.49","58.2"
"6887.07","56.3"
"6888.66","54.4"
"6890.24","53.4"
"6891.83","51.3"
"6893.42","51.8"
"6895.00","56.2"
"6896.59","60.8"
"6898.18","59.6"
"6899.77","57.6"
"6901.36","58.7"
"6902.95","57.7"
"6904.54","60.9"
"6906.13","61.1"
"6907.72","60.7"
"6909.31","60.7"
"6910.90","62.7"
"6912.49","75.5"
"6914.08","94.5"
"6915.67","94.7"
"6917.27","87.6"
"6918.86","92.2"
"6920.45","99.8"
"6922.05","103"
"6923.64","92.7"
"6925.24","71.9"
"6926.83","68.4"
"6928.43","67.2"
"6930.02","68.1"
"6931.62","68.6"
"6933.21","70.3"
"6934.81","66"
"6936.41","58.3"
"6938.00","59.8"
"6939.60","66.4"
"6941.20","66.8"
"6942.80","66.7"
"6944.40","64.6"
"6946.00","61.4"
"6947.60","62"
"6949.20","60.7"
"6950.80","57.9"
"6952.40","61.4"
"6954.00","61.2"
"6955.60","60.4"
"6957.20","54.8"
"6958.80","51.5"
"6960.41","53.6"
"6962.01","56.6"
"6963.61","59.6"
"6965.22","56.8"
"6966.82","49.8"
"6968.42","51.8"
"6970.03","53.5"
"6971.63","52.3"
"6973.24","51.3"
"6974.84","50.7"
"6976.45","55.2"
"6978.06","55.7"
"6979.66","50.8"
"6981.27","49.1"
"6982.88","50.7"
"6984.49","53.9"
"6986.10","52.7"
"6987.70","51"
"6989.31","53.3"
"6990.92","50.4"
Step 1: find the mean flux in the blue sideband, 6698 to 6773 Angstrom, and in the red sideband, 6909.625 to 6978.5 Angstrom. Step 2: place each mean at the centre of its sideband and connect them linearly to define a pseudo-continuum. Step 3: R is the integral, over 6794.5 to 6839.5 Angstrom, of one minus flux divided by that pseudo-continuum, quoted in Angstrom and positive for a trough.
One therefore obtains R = 5.8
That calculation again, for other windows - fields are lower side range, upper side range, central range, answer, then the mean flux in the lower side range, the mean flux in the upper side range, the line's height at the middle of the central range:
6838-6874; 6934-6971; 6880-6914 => -2.7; 50.8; 59.2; 54.4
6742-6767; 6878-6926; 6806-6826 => 3.3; 53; 66.8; 58.8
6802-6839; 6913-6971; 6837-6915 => 4.3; 49.6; 67.8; 57.9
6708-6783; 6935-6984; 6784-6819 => 2.6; 50.6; 57.1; 52.3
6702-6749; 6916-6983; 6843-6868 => 3.2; 50.4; 63.8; 58.2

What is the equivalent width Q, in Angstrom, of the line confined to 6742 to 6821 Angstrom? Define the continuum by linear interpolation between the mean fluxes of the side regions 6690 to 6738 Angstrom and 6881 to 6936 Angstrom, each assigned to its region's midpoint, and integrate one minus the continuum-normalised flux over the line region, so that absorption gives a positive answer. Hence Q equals 8.15 Angstrom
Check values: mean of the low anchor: 49.4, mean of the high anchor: 67.8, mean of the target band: 49.9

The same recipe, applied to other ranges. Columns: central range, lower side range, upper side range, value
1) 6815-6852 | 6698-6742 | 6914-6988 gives 4.3 Angstrom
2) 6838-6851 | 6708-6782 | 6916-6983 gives 1.6 Angstrom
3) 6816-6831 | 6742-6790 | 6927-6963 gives 1.2 Angstrom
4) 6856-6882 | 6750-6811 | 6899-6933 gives 5.8 Angstrom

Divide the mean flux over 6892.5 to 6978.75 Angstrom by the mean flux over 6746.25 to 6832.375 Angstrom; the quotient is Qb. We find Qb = 1.3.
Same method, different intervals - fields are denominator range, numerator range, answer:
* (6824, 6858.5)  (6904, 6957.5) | 1.40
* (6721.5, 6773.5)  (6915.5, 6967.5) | 1.33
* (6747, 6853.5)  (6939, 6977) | 1.17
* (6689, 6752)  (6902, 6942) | 1.46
